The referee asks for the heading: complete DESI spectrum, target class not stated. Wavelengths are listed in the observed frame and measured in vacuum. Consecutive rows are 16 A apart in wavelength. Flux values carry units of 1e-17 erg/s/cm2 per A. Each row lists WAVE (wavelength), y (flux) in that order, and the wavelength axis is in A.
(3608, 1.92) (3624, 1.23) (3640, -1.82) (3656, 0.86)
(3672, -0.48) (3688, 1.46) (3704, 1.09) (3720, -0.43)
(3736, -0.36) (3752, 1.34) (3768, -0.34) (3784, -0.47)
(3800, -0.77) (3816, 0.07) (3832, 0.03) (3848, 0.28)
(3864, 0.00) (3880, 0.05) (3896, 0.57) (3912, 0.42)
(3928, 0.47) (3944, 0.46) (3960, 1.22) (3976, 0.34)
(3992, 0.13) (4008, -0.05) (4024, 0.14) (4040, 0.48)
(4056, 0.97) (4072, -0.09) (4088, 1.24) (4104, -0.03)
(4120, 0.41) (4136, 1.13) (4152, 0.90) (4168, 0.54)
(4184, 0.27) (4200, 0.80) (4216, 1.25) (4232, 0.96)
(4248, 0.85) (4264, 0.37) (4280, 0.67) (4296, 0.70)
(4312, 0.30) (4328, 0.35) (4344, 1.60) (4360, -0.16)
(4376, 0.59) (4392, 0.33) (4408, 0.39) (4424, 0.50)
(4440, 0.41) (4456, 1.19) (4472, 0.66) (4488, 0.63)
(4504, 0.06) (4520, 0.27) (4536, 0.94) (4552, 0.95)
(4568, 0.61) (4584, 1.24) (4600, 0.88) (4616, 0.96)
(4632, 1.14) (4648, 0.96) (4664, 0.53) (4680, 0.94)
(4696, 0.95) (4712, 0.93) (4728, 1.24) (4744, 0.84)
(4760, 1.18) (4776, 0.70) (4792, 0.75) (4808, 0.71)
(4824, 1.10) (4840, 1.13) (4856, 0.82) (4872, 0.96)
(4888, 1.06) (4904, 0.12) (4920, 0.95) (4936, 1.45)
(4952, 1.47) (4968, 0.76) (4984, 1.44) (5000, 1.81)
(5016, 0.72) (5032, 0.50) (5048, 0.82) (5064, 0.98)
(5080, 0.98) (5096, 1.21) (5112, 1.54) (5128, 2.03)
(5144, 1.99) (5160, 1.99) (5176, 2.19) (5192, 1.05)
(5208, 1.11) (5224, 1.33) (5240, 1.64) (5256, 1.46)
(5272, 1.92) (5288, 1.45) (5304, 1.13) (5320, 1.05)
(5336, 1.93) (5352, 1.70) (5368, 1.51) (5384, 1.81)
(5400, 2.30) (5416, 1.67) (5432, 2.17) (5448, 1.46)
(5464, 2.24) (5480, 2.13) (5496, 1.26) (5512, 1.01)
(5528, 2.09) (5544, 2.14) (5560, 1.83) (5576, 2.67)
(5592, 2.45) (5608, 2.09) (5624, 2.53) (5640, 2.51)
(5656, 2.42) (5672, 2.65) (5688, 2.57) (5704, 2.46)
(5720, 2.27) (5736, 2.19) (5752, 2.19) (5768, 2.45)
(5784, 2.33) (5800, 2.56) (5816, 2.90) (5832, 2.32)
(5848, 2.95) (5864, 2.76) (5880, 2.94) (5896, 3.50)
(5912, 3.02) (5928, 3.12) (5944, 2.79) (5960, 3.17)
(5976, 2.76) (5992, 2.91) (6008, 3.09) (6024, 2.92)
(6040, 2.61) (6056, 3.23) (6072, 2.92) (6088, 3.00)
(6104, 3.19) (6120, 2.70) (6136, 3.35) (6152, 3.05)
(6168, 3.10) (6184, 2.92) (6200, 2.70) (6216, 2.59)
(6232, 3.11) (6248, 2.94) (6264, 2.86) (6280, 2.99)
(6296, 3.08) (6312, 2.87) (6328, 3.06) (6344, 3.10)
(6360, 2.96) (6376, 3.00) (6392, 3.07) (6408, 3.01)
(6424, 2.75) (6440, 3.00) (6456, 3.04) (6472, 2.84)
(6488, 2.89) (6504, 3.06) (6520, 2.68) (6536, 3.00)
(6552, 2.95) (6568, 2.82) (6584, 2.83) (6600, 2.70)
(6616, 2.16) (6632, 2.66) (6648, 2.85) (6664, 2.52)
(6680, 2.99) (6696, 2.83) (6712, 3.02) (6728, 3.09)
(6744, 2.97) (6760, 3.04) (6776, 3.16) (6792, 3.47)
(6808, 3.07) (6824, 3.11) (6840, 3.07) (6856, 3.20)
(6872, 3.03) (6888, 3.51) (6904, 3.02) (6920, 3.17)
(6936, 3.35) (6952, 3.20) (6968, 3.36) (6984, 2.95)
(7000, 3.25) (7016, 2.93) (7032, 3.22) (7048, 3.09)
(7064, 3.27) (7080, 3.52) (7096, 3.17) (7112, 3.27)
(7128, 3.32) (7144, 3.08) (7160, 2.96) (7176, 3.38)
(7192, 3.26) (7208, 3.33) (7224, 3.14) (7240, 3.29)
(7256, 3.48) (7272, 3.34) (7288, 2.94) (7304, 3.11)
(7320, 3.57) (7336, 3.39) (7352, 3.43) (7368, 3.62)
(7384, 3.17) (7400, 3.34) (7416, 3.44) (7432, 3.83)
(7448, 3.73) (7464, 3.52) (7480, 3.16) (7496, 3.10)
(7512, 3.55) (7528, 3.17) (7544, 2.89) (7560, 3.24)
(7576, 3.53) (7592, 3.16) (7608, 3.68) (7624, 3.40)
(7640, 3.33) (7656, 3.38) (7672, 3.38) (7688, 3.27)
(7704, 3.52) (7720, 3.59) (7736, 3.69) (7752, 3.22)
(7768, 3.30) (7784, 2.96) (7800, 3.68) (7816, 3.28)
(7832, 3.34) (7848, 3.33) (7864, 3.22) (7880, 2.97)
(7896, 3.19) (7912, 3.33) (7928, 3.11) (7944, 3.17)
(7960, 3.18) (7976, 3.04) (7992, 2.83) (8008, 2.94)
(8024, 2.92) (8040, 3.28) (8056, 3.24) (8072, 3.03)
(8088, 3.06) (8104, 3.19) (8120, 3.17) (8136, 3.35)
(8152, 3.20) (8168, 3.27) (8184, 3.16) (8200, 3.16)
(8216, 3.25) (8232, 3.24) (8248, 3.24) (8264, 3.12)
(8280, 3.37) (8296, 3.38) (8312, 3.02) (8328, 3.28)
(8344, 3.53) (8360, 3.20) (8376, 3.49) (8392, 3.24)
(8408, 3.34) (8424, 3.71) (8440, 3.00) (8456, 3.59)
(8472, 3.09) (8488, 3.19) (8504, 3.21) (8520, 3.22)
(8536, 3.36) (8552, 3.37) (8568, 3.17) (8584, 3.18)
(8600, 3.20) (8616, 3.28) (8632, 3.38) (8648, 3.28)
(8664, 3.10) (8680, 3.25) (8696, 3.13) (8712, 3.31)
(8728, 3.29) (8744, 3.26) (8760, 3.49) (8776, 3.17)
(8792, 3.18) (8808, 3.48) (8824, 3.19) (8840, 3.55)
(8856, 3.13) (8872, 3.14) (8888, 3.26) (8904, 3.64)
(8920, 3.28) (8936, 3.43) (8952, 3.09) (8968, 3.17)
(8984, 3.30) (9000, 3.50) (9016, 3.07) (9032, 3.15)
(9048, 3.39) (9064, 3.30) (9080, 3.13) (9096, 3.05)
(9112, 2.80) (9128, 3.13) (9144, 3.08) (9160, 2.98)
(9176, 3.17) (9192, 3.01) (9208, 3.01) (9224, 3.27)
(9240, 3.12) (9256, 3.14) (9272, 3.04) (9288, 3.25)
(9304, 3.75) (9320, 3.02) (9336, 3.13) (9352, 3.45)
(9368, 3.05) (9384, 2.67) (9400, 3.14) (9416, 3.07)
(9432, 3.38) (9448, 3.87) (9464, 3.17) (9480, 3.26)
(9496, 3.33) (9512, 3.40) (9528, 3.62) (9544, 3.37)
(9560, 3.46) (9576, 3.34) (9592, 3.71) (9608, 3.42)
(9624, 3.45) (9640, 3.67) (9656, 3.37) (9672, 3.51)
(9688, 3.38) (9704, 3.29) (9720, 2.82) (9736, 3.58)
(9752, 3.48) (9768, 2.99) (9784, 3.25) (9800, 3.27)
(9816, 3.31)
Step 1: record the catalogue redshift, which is 0.28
